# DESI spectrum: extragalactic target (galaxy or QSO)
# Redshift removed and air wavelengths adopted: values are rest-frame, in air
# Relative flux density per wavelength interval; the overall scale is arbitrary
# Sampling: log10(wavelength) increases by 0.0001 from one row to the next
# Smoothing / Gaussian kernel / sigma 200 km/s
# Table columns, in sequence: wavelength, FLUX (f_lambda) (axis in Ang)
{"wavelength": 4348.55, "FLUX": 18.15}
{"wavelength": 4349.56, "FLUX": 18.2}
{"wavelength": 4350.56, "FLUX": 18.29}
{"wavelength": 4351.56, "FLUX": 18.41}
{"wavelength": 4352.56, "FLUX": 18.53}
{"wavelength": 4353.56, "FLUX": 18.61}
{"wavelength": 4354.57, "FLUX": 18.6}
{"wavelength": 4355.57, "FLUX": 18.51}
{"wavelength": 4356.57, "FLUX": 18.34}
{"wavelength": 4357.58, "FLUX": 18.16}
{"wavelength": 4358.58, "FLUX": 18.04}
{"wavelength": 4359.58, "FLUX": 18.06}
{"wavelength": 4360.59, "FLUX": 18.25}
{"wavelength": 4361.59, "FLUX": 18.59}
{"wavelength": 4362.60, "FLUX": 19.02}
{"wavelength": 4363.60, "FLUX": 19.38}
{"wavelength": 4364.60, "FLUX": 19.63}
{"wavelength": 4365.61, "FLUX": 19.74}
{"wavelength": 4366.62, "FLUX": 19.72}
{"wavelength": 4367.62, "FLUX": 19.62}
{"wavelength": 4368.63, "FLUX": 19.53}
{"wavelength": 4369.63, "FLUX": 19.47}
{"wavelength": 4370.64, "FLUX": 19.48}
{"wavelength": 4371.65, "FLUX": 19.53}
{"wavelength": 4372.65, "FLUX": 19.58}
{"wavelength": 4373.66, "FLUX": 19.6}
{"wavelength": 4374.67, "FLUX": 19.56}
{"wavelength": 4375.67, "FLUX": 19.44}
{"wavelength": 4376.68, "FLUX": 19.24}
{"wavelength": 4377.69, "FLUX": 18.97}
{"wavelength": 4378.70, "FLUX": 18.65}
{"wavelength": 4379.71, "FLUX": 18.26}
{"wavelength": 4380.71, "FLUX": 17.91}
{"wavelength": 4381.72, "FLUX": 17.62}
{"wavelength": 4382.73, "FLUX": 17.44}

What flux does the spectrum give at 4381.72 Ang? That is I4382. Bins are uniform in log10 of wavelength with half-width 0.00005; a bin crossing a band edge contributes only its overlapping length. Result 17.62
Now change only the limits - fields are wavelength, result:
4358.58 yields 18.04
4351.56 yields 18.41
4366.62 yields 19.72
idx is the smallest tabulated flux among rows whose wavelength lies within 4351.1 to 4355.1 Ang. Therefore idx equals 18.41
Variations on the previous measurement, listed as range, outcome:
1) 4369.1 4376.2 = 19.44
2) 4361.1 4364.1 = 18.59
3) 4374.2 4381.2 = 17.91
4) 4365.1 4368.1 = 19.62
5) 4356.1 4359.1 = 18.04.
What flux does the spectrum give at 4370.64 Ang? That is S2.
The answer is 19.48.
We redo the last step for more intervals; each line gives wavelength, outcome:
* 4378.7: 18.65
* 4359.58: 18.06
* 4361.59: 18.59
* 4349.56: 18.2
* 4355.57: 18.51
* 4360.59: 18.25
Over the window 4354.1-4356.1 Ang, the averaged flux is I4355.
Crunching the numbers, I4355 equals 18.6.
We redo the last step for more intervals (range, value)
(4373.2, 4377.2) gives 19.5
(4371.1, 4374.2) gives 19.6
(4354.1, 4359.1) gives 18.4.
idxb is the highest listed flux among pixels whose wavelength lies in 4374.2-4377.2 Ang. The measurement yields 19.56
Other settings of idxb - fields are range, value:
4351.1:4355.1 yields 18.61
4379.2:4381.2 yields 18.26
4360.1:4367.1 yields 19.74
